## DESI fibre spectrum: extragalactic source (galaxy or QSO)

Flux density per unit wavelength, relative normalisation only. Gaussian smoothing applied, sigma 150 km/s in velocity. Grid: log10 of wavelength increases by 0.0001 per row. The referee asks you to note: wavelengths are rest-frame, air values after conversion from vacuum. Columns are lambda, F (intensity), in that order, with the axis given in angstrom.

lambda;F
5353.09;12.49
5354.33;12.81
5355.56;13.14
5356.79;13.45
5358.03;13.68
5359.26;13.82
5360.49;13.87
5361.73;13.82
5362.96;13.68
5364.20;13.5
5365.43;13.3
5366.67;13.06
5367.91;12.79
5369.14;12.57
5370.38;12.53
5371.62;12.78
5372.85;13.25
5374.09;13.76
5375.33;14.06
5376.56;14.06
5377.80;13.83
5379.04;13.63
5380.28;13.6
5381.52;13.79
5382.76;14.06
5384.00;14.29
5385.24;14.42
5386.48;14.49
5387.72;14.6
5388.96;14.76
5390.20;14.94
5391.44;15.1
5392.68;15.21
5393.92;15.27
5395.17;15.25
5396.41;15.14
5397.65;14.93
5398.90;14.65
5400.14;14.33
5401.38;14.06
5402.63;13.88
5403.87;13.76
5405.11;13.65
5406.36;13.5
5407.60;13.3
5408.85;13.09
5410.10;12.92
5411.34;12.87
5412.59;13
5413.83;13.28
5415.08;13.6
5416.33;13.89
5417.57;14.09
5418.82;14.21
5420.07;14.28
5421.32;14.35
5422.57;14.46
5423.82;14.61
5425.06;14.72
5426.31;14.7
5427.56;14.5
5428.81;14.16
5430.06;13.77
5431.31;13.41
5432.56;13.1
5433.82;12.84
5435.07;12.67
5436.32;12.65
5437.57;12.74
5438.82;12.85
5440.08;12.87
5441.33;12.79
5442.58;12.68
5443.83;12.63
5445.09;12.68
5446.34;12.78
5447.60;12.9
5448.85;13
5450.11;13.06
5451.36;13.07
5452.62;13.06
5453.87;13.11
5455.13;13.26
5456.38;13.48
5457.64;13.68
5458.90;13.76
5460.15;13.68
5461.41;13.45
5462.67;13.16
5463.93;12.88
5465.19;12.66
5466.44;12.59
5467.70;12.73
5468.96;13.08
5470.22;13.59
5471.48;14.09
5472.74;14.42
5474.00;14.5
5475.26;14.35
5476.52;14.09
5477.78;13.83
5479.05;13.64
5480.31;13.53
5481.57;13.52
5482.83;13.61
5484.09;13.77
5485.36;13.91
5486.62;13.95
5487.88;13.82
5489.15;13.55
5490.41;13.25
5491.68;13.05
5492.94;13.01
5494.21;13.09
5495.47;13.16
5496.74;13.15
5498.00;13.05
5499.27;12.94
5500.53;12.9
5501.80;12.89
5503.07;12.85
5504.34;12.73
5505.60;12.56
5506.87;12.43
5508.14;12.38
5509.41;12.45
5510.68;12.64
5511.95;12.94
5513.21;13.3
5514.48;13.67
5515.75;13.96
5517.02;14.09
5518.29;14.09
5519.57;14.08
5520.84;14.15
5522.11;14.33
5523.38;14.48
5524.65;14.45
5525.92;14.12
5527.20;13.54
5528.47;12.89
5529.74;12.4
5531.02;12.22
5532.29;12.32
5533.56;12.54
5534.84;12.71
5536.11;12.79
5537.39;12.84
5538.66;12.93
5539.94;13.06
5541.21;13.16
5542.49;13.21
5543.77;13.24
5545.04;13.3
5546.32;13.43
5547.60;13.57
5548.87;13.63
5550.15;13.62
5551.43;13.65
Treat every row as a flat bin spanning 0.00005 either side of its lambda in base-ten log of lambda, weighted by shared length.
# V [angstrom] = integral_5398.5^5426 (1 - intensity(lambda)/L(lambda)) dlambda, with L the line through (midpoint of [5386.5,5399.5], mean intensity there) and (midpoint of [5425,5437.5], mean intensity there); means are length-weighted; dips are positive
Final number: 0.77 angstrom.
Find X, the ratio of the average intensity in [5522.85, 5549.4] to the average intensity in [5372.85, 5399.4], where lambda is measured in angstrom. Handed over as 0.9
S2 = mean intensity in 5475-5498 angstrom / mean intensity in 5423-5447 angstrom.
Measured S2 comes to 1.0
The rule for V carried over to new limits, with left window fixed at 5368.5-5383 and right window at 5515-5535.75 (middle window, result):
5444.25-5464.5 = 0.5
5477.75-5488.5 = -0.2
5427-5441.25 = 0.3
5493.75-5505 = 0.4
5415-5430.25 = -0.9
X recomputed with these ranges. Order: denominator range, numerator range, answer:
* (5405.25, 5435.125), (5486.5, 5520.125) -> 0.96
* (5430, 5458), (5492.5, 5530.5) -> 1.02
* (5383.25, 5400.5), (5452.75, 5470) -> 0.89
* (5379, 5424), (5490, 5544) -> 0.93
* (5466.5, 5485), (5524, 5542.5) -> 0.95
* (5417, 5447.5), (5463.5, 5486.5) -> 1.01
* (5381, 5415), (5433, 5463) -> 0.92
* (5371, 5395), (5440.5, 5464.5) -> 0.92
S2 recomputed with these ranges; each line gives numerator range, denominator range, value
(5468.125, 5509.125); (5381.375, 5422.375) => 0.95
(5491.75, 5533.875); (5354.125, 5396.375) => 0.95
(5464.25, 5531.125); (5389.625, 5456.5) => 0.98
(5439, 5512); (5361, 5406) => 0.94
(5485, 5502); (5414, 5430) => 0.93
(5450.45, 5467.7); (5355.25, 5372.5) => 0.99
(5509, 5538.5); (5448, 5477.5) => 0.99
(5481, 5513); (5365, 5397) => 0.93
